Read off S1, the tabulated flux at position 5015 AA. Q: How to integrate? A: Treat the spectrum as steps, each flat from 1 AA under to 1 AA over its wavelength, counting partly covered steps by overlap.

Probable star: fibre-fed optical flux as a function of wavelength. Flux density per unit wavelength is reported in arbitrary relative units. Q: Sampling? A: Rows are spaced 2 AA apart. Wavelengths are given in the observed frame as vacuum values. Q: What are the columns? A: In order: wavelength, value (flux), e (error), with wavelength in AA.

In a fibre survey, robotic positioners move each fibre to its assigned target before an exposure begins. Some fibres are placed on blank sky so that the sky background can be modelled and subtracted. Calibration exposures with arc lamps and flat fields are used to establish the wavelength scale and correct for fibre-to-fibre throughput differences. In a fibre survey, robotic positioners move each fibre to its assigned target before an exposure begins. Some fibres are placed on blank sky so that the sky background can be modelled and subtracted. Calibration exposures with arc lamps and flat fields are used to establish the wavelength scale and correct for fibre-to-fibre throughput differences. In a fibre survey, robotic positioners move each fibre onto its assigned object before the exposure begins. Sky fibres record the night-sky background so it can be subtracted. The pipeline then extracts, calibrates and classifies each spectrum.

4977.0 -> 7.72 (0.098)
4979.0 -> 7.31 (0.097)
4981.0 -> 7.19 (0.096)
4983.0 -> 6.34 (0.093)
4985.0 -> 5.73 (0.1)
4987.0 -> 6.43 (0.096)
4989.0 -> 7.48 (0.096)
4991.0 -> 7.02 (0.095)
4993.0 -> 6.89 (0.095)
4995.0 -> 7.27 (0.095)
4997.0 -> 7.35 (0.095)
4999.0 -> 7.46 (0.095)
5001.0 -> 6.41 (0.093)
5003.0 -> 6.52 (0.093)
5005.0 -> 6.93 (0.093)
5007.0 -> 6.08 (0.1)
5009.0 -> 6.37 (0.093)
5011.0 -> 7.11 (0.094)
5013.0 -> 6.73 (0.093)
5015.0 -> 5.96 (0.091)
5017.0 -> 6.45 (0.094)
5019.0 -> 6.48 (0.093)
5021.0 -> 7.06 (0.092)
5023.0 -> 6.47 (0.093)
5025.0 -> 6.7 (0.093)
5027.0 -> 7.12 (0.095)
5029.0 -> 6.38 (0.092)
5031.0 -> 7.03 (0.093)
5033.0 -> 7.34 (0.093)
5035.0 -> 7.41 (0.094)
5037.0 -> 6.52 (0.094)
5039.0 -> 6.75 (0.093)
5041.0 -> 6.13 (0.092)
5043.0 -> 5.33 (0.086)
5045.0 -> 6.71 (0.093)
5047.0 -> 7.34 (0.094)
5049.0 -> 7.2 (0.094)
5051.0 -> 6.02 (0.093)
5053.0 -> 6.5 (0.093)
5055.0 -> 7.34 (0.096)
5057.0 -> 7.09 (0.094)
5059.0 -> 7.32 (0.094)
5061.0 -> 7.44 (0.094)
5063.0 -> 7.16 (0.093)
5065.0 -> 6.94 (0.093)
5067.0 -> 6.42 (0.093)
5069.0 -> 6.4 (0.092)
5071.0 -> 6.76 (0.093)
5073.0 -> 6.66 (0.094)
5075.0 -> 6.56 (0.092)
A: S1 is 5.96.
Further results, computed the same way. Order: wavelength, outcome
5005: 6.93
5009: 6.37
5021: 7.06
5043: 5.33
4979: 7.31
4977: 7.72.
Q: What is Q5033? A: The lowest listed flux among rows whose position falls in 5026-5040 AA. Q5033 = 6.38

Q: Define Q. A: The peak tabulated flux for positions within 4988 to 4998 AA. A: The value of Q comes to 7.48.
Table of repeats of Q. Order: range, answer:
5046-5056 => 7.34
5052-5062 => 7.44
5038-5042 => 6.75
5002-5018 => 7.11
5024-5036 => 7.41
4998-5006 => 7.46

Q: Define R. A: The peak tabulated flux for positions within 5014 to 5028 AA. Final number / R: 7.12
